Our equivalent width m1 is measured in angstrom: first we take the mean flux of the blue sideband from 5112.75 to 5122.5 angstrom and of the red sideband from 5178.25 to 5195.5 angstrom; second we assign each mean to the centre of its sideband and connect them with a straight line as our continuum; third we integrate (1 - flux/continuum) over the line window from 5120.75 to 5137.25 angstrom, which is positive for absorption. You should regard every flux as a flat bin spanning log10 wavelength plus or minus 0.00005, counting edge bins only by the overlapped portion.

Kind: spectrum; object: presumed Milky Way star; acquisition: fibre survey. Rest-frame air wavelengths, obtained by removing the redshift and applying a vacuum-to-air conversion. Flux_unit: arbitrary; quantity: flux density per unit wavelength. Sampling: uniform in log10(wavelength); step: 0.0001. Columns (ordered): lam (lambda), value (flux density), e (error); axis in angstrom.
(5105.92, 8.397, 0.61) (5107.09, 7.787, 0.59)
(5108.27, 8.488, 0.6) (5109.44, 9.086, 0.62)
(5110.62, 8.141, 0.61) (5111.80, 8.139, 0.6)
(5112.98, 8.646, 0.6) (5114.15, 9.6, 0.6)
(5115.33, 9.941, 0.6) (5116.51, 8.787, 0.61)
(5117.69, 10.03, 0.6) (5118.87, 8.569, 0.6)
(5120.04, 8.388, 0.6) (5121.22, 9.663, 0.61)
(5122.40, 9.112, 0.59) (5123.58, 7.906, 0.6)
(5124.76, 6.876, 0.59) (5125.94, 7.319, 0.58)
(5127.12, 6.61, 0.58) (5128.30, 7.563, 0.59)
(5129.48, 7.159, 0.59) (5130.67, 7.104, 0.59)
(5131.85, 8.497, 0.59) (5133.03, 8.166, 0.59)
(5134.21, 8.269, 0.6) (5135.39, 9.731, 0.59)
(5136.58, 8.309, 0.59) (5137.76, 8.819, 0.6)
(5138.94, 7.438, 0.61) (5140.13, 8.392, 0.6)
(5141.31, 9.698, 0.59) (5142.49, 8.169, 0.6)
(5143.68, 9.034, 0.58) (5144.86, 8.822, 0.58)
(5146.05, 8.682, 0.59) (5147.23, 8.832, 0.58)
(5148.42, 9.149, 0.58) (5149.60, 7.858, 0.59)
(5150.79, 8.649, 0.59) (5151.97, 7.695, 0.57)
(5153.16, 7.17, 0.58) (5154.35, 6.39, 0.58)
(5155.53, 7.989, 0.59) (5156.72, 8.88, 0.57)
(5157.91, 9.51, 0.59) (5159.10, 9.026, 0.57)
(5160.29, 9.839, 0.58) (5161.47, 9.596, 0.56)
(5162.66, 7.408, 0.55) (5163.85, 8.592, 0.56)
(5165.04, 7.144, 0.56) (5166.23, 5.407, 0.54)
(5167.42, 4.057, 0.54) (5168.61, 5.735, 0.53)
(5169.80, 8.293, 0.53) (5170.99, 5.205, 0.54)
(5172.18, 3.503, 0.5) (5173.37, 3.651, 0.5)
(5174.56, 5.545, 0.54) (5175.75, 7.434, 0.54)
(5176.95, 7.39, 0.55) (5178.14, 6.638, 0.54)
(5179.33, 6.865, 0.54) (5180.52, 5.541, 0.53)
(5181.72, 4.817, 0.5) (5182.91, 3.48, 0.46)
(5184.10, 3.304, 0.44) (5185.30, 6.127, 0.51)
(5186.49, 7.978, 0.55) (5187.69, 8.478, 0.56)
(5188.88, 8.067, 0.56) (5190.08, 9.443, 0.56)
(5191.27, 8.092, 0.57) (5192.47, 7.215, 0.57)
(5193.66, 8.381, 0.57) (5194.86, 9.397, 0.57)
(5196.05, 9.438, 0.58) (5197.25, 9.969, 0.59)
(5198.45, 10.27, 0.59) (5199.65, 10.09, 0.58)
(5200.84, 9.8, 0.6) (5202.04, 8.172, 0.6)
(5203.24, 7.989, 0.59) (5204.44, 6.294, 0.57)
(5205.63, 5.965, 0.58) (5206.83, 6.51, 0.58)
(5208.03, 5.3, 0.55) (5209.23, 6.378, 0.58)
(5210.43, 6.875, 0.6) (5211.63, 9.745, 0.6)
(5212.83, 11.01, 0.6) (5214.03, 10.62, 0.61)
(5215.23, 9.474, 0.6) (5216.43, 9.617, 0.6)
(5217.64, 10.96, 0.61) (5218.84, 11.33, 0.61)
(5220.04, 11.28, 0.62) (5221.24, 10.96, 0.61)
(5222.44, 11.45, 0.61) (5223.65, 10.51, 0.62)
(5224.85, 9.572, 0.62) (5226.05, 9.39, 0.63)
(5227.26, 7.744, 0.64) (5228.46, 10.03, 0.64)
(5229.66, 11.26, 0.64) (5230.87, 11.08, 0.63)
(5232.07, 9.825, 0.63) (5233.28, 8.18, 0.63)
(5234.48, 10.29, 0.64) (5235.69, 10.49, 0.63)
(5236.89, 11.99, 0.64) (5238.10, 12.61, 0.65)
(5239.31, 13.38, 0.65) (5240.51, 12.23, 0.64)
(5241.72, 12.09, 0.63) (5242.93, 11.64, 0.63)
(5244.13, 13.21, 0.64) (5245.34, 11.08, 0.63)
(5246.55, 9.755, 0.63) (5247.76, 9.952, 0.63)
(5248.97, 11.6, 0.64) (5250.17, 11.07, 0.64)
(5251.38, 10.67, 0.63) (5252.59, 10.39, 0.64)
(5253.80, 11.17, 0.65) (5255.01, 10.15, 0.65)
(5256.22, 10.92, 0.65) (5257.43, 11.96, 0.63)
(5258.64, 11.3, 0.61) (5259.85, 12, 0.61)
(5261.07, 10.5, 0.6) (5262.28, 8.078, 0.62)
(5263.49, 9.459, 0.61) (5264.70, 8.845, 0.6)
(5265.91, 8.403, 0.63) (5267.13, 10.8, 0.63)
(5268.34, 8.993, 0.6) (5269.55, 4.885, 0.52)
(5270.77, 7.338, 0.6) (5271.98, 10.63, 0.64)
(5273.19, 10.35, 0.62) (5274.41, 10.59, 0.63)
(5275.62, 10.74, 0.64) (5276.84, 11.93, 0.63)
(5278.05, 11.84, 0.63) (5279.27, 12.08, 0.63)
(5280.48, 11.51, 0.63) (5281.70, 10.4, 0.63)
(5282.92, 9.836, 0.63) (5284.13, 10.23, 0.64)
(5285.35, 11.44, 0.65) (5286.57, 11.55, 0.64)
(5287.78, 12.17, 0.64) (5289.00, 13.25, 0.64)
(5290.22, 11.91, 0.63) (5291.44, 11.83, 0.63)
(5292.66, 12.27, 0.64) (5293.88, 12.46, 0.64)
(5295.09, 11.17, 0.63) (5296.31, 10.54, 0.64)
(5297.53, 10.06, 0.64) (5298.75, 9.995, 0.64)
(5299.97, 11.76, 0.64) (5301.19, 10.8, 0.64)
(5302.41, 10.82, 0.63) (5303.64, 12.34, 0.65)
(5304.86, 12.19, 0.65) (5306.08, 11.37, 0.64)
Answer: 1.6 angstrom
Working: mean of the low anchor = 9.22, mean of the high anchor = 6.94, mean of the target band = 8.01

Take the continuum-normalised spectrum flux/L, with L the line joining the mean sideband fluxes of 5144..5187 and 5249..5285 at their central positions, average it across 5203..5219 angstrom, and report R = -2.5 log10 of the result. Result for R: 0.02 mag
